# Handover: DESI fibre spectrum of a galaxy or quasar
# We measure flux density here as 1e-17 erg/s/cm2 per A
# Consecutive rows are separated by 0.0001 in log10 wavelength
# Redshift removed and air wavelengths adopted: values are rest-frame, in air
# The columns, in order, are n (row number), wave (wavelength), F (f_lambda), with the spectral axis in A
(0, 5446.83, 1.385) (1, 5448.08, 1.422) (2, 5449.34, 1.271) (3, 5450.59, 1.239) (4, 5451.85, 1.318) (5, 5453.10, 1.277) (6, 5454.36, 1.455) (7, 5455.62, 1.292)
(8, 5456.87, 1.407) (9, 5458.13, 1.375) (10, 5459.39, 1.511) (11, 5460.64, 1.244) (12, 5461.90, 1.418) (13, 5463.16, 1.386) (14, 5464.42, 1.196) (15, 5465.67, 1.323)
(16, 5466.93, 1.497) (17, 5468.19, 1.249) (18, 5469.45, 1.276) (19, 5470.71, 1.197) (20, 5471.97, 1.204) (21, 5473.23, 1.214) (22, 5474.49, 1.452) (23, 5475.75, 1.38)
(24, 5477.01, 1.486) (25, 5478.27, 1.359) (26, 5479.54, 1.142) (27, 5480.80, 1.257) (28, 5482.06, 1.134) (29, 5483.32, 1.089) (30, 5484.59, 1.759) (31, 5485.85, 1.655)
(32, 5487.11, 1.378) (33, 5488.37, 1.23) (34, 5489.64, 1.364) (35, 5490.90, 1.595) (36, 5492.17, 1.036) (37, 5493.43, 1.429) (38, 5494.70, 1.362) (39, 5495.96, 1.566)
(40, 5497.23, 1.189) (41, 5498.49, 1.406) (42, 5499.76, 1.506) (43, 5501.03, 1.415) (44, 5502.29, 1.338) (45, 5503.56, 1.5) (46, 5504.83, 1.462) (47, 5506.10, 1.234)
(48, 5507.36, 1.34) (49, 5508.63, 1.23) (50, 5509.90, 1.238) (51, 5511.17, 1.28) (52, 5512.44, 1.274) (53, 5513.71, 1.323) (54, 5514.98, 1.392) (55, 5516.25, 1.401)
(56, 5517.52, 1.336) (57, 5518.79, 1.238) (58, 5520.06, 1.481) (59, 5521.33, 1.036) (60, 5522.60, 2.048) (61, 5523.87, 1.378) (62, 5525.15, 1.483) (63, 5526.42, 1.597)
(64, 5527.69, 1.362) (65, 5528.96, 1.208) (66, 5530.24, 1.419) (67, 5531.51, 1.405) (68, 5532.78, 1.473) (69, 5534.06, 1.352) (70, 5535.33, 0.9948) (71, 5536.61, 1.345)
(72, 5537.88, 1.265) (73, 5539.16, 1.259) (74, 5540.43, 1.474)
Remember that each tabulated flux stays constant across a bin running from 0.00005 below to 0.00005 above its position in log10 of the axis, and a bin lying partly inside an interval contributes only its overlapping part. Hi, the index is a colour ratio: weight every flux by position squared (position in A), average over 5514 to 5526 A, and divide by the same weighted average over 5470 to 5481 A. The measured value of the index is 1.1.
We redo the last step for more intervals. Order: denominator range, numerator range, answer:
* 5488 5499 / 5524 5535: 1.05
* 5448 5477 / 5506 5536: 1.04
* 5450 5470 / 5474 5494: 1.02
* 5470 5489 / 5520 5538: 1.07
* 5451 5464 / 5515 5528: 1.08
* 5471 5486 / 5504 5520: 1.00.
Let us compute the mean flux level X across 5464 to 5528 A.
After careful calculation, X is 1.36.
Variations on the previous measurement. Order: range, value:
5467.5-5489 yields 1.32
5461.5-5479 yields 1.33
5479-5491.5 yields 1.36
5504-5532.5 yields 1.37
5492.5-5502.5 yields 1.39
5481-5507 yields 1.38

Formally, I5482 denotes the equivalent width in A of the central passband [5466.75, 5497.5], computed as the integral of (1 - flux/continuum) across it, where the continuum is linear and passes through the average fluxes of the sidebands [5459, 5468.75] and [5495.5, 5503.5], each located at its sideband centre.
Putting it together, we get 0.9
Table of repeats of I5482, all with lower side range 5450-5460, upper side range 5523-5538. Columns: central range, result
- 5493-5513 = 0.1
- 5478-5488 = 0.1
